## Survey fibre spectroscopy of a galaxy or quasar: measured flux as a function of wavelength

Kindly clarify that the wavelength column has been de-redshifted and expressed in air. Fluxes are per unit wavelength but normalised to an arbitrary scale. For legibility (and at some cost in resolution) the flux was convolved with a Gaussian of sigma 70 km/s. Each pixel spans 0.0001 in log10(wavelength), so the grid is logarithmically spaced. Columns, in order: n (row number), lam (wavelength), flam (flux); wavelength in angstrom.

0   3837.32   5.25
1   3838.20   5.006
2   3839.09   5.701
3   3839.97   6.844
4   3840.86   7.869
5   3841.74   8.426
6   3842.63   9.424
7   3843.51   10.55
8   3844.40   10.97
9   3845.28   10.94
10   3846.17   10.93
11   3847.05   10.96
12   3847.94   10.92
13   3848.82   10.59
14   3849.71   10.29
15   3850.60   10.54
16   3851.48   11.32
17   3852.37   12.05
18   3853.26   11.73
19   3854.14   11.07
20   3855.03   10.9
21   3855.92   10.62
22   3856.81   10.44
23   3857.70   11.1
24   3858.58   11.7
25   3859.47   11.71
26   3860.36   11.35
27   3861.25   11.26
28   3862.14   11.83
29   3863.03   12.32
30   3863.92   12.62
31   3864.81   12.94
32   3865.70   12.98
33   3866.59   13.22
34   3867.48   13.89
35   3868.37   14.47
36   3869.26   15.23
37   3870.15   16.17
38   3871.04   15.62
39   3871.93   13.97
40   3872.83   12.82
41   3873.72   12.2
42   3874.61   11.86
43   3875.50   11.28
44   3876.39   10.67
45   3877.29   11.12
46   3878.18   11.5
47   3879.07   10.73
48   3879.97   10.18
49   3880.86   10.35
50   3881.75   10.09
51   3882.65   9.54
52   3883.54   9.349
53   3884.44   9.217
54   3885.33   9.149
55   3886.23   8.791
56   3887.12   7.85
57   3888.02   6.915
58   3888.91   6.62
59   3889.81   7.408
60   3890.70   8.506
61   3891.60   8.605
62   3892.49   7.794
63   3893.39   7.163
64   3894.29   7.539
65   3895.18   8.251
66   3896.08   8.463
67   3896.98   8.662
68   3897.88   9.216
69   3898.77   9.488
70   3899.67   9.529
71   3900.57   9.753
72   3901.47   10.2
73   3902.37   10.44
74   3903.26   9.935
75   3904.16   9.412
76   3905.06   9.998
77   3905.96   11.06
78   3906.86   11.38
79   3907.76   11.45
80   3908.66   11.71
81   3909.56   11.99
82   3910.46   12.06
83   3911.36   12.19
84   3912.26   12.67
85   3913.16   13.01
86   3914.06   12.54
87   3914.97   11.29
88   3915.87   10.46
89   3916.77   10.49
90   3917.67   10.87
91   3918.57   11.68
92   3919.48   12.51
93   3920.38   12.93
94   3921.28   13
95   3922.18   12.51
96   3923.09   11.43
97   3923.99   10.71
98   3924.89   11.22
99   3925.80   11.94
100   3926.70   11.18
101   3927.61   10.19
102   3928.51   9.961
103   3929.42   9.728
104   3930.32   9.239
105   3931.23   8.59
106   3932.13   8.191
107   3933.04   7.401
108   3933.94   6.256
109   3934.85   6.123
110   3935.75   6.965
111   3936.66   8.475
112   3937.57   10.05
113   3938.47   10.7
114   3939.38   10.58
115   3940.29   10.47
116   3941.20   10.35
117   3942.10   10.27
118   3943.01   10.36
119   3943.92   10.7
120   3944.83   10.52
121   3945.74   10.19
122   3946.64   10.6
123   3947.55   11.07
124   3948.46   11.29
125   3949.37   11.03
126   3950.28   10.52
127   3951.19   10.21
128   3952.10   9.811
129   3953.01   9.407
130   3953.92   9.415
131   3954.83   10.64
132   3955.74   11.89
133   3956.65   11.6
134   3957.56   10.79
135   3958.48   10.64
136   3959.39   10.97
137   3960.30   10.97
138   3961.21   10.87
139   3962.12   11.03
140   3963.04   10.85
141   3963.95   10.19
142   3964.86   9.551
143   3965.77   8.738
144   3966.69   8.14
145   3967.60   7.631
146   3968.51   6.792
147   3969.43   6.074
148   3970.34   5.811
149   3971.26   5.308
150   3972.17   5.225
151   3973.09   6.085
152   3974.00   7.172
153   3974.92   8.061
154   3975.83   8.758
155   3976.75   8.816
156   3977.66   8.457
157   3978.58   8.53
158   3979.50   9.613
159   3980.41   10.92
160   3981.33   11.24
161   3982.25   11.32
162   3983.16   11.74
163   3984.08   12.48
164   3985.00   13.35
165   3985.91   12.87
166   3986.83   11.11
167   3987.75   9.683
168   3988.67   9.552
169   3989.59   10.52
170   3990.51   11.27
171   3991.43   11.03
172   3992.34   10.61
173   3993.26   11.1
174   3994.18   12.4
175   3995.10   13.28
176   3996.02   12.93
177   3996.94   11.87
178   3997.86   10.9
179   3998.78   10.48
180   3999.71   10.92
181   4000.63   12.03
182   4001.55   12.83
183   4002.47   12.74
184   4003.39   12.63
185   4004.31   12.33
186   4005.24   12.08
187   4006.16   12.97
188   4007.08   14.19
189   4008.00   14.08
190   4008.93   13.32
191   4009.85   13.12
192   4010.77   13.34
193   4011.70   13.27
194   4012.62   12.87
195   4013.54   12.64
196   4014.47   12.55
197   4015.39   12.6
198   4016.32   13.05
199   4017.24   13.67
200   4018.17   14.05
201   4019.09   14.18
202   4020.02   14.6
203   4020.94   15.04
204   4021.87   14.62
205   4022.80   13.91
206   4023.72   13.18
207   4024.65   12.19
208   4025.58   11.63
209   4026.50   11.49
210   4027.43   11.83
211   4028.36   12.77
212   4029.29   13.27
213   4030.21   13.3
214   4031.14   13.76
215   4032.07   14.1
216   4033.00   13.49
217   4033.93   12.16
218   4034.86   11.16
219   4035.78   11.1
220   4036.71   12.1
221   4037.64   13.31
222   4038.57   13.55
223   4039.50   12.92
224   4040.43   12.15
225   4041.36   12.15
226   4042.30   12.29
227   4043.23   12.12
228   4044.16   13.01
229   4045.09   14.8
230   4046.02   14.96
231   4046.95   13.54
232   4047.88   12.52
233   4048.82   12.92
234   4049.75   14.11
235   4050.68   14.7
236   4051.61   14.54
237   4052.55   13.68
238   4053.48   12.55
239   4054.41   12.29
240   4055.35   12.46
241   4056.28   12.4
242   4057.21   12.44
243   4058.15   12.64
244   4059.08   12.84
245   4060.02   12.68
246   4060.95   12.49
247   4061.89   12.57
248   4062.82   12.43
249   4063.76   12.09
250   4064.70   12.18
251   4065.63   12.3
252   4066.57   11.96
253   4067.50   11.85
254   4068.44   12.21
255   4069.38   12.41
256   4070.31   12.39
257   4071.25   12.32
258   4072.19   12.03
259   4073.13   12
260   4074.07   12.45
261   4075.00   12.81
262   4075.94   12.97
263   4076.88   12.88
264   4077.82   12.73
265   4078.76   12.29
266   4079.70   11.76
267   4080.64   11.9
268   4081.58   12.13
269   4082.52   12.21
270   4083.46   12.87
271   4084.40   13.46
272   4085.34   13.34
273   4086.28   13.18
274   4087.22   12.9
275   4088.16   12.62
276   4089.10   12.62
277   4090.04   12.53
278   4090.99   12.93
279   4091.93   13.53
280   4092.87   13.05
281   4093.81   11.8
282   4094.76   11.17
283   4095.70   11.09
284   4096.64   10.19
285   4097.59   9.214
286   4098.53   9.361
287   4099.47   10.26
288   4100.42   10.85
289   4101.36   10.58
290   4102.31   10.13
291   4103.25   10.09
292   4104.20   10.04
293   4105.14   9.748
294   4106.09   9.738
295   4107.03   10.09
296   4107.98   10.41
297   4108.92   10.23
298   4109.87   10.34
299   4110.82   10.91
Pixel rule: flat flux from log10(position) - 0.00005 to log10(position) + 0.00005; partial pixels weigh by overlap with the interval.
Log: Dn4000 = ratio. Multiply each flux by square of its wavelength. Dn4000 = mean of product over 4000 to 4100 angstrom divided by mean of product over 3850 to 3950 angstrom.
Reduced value 1.29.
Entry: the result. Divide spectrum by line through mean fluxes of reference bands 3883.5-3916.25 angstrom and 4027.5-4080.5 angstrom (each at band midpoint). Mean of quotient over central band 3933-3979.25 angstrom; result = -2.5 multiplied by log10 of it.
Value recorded 0.17 mag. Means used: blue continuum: 9.74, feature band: 9.28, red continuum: 12.7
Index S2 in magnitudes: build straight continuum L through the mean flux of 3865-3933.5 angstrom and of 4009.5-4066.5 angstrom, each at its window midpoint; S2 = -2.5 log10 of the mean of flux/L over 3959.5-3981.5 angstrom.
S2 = 0.36 mag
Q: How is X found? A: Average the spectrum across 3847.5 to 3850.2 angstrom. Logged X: 10.6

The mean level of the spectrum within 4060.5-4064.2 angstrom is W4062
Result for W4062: 12.4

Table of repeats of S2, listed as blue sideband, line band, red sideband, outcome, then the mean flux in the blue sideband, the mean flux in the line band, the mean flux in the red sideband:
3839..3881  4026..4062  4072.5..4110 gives -0.116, 11.5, 12.9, 11.6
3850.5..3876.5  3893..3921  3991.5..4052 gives 0.179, 12.4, 10.6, 12.9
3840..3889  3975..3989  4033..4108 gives 0.123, 11.1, 10.5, 12.2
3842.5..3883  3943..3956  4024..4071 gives 0.164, 11.7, 10.5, 12.7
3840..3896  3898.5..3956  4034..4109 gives 0.066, 10.7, 10.5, 12.2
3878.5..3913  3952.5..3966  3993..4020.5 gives 0.088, 9.61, 10.5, 12.8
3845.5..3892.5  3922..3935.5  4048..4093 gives 0.209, 11.1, 9.54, 12.7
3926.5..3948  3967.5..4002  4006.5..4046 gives 0.150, 9.49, 9.99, 13.1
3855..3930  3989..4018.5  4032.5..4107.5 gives -0.059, 10.9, 12.4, 12.3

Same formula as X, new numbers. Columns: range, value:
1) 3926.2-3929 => 10.5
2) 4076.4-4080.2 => 12.4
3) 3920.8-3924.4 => 11.9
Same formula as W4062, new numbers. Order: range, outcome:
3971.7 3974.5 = 6.18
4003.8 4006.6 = 12.4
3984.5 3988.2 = 11.8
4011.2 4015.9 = 12.8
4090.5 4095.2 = 12.5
